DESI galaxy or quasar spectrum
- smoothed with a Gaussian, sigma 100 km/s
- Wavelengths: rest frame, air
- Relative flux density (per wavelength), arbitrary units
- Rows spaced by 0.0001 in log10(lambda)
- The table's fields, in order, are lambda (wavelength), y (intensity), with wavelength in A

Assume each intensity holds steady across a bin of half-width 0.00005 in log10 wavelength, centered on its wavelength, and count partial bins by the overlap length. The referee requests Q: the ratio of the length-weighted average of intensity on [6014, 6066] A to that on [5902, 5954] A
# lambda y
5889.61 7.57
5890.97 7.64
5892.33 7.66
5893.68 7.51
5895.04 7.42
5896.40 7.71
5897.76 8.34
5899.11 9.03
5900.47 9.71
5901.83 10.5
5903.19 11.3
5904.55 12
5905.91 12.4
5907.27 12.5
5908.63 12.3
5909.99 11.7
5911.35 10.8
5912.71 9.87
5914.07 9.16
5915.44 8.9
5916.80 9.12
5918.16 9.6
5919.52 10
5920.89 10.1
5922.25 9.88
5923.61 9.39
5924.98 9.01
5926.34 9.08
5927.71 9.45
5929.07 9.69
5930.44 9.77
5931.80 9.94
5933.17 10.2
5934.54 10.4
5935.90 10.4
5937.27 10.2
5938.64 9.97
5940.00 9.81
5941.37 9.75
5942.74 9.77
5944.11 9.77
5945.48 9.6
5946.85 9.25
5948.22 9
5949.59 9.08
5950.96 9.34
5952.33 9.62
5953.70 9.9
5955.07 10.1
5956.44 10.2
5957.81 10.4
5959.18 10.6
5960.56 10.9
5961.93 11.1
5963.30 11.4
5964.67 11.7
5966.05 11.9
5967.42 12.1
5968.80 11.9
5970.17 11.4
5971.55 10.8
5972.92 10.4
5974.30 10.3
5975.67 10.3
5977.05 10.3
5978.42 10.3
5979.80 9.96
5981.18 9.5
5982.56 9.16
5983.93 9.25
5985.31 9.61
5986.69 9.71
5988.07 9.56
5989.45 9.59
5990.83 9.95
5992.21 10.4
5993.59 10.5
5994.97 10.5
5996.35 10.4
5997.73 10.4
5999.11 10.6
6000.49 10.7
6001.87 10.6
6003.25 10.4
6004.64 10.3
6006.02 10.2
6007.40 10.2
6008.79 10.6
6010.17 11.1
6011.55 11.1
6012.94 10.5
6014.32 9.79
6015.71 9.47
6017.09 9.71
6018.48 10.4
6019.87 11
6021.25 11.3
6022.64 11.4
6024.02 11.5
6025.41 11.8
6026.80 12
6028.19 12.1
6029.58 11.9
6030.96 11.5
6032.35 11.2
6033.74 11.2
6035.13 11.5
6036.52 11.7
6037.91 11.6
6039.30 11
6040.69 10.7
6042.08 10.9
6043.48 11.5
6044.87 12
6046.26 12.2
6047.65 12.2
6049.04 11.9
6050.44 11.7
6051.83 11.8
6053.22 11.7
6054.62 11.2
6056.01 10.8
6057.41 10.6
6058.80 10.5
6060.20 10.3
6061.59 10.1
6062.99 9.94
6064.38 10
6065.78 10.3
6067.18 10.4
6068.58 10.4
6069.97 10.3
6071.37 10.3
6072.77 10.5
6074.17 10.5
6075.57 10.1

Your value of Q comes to 1.11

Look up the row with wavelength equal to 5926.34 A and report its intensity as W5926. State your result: 9.08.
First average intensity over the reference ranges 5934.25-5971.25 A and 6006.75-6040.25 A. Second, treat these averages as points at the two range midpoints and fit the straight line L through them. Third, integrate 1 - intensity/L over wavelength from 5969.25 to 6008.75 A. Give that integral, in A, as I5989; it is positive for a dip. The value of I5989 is 1.9 A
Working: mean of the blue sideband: 10.4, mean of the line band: 10.2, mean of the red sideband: 11.1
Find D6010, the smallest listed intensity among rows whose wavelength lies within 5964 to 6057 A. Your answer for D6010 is 9.16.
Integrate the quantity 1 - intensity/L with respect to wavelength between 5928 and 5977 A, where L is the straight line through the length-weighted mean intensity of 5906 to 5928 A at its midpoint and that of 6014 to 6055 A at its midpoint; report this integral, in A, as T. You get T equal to 0.9 A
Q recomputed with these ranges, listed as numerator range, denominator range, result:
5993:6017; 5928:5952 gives 1.07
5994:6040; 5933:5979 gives 1.05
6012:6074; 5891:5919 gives 1.12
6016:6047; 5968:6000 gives 1.11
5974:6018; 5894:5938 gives 1.02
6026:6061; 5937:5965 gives 1.14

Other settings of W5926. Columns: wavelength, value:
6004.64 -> 10.3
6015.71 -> 9.47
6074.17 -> 10.5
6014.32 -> 9.79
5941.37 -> 9.75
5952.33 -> 9.62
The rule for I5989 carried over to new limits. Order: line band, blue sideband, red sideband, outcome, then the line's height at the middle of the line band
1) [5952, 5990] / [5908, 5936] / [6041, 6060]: 0.18 A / 10.5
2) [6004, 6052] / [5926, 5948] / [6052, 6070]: -3.76 A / 10.4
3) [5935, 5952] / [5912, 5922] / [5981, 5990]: -0.26 A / 9.52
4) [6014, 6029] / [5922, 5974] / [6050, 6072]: -0.72 A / 10.5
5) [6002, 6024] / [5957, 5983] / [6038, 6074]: 0.65 A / 10.9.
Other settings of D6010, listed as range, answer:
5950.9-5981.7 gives 9.34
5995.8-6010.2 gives 10.2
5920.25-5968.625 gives 9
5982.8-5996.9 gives 9.25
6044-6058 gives 10.6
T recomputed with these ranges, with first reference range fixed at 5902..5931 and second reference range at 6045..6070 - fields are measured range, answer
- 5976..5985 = 0.70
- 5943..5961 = 1.11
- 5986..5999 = 0.63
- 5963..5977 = -0.84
